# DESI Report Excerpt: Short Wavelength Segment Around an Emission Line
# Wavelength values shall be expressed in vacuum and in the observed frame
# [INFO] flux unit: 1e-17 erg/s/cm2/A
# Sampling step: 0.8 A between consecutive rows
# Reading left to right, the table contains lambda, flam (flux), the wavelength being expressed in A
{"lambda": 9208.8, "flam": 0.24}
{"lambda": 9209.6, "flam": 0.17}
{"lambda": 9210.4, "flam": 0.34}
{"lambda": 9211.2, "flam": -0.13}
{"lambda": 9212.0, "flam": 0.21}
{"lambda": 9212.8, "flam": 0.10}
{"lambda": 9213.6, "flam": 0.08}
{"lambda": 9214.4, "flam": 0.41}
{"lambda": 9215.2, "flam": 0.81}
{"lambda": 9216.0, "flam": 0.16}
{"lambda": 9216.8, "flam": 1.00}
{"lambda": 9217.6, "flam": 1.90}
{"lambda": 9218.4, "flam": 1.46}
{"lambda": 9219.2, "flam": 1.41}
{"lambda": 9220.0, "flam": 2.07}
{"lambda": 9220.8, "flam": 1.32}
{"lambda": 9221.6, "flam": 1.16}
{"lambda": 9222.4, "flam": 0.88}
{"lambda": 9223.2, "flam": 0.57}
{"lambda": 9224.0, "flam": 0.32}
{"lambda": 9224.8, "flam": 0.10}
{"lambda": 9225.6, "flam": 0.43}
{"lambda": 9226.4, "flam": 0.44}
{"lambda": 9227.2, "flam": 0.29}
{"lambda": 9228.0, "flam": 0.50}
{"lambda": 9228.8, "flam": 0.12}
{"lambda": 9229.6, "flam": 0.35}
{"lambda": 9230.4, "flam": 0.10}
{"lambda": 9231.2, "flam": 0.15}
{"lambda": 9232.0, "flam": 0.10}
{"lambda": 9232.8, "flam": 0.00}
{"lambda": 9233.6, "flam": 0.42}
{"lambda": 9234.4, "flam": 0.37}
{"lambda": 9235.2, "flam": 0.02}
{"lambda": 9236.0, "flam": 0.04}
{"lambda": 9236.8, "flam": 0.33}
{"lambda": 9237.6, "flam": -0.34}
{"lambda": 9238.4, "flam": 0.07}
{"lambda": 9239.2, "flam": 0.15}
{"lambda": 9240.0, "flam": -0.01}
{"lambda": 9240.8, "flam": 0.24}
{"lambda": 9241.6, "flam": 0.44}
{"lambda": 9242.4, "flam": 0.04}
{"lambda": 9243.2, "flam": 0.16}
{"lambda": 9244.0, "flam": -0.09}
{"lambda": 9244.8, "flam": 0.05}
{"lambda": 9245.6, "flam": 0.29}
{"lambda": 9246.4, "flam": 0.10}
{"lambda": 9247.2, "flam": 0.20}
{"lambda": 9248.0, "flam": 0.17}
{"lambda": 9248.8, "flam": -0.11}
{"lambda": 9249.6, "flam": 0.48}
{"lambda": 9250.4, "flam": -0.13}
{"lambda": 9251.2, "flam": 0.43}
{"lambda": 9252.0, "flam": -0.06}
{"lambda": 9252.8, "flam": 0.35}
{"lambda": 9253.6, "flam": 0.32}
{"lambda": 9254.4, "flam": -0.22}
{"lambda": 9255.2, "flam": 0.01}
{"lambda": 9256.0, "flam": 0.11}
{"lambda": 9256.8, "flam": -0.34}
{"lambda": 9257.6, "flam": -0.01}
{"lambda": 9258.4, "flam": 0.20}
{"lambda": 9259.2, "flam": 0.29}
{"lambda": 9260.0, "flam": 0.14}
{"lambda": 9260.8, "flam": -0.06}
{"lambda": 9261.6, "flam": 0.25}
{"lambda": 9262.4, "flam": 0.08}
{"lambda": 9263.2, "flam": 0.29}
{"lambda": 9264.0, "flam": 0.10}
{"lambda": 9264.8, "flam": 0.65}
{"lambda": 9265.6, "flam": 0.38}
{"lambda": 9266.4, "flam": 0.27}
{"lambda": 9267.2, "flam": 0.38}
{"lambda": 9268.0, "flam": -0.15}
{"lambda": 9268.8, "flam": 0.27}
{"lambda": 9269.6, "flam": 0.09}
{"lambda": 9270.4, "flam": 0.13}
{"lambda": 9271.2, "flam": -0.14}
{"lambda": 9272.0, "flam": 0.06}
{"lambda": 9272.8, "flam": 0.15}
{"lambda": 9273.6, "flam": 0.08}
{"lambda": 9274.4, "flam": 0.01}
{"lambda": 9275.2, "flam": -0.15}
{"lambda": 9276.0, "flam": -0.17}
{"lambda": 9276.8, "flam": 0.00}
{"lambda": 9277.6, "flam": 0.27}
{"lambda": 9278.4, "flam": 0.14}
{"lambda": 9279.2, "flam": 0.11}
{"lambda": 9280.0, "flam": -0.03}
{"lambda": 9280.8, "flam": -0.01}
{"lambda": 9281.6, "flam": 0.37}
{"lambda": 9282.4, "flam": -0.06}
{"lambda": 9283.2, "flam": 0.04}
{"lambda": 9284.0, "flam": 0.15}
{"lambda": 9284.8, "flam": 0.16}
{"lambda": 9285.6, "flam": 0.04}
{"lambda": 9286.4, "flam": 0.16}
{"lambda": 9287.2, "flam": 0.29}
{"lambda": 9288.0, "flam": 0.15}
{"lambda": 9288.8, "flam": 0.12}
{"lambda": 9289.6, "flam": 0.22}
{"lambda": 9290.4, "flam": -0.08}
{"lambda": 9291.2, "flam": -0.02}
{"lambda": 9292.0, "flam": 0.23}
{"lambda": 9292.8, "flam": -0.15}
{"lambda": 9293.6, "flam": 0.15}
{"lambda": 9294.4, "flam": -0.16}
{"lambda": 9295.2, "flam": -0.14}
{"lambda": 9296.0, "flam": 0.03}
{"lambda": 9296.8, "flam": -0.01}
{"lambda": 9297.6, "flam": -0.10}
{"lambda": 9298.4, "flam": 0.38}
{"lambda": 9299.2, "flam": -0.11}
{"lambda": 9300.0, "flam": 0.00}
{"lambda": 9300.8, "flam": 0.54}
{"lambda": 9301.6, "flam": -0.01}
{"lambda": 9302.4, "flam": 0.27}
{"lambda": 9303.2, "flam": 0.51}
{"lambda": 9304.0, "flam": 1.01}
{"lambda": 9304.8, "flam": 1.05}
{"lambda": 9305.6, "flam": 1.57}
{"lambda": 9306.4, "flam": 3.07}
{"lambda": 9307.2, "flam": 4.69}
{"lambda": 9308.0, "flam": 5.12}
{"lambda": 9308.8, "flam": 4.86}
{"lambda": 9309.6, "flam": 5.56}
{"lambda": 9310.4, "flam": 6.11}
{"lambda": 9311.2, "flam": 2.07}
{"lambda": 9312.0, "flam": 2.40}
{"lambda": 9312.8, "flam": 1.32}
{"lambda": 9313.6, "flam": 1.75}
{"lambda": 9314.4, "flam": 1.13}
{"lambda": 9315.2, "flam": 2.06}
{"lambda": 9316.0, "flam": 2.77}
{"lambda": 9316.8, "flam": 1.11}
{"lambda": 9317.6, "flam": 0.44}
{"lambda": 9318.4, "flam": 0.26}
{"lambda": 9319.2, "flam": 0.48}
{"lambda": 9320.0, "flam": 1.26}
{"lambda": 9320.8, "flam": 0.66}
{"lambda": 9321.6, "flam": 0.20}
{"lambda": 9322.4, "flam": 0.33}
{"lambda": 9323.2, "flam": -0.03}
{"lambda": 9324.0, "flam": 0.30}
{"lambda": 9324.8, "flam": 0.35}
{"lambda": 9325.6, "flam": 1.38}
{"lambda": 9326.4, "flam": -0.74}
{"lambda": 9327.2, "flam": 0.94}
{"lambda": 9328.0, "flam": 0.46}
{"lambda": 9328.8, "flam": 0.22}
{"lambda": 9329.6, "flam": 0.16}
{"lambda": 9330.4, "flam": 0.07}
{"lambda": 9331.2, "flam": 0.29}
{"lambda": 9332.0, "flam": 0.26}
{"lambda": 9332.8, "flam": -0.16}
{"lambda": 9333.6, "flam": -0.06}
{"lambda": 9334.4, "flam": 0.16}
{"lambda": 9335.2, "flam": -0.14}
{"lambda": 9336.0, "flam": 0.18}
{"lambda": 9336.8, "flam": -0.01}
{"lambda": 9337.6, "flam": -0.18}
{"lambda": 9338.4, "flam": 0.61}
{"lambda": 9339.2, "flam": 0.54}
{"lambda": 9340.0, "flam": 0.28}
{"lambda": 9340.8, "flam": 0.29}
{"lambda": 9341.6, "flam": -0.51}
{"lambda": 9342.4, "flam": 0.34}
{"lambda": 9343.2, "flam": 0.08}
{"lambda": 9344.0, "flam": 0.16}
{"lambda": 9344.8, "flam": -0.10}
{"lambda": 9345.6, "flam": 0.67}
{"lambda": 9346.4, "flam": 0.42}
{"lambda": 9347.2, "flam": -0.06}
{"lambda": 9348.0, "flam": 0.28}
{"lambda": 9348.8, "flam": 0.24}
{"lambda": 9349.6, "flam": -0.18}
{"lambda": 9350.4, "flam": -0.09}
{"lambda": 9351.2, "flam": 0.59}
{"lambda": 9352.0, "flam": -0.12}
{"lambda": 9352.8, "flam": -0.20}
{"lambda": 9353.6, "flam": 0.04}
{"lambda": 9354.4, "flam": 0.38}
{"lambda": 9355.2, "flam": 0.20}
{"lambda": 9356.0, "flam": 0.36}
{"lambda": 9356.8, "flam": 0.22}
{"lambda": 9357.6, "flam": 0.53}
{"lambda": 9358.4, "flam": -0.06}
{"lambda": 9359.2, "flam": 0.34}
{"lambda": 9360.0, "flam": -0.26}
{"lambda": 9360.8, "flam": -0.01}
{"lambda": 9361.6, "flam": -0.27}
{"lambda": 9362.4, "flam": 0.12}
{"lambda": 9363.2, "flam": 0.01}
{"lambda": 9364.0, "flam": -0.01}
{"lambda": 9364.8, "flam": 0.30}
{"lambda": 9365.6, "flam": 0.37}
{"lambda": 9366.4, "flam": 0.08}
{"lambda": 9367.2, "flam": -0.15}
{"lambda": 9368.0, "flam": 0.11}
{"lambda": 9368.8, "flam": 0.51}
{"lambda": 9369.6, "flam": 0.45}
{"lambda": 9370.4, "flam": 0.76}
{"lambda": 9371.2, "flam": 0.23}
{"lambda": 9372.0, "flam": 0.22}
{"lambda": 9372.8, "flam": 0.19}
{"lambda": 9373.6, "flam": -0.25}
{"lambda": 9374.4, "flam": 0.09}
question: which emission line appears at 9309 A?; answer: [O III]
